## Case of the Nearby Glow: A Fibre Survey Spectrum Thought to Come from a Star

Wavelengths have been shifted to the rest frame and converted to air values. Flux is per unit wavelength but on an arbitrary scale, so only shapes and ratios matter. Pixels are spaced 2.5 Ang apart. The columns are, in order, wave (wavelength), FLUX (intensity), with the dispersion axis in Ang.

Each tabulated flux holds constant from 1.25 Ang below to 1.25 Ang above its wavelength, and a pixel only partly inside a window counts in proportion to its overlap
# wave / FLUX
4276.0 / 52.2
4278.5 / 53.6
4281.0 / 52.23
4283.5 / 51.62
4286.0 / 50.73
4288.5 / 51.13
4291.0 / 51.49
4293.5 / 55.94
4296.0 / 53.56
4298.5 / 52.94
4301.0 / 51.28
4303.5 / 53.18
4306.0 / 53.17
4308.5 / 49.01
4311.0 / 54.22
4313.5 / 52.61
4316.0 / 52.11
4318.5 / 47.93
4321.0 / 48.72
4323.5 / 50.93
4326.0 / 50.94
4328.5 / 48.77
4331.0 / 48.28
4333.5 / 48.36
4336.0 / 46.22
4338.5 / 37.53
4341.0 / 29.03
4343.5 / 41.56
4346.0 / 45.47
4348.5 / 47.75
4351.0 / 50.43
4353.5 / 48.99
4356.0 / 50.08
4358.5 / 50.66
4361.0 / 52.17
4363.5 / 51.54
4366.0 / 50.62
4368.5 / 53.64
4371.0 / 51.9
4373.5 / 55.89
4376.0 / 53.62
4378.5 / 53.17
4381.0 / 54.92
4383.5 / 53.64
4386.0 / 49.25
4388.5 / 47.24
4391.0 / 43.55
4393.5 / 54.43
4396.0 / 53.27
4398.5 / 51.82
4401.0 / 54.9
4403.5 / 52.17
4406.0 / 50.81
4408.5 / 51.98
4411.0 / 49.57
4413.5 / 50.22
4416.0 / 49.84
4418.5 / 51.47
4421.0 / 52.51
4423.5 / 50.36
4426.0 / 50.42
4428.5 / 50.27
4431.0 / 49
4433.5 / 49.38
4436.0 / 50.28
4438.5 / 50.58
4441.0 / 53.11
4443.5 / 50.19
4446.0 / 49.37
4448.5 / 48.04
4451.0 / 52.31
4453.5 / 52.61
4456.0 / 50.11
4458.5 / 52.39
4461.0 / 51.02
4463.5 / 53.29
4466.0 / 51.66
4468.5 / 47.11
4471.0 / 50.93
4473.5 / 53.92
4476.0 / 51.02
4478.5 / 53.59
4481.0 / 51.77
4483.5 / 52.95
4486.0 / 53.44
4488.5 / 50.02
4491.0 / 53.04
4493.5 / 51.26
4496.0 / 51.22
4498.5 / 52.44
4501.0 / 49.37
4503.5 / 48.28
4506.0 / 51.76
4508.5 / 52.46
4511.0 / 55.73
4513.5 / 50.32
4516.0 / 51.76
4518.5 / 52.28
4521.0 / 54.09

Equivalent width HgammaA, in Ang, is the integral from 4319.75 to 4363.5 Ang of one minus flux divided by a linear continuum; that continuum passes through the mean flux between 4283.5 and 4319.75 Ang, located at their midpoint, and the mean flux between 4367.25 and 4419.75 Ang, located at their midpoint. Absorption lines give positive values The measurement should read 4.2 Ang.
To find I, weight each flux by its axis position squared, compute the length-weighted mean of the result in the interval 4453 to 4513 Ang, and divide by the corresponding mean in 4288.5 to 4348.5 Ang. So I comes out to 1.1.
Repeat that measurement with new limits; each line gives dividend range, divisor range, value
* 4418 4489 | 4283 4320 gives 1.05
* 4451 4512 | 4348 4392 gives 1.06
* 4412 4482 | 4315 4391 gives 1.09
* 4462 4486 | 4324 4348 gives 1.25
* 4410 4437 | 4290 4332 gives 1.03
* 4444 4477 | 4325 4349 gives 1.22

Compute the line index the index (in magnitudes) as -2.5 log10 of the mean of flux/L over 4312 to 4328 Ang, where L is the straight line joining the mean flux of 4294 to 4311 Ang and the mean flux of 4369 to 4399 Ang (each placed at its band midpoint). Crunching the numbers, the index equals 0.039 mag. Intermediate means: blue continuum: 52.5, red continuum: 51.9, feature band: 50.5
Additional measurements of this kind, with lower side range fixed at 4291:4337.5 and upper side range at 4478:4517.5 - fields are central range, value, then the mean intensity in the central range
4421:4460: 0.02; 50.6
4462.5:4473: 0.02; 50.9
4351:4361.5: 0.02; 50.3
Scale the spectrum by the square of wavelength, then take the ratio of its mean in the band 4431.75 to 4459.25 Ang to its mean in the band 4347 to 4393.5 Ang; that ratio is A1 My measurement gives 1.03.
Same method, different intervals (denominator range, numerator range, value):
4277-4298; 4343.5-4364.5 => 0.96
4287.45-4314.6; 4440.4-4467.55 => 1.04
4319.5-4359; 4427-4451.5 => 1.13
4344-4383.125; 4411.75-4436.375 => 1.01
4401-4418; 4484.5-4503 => 1.05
